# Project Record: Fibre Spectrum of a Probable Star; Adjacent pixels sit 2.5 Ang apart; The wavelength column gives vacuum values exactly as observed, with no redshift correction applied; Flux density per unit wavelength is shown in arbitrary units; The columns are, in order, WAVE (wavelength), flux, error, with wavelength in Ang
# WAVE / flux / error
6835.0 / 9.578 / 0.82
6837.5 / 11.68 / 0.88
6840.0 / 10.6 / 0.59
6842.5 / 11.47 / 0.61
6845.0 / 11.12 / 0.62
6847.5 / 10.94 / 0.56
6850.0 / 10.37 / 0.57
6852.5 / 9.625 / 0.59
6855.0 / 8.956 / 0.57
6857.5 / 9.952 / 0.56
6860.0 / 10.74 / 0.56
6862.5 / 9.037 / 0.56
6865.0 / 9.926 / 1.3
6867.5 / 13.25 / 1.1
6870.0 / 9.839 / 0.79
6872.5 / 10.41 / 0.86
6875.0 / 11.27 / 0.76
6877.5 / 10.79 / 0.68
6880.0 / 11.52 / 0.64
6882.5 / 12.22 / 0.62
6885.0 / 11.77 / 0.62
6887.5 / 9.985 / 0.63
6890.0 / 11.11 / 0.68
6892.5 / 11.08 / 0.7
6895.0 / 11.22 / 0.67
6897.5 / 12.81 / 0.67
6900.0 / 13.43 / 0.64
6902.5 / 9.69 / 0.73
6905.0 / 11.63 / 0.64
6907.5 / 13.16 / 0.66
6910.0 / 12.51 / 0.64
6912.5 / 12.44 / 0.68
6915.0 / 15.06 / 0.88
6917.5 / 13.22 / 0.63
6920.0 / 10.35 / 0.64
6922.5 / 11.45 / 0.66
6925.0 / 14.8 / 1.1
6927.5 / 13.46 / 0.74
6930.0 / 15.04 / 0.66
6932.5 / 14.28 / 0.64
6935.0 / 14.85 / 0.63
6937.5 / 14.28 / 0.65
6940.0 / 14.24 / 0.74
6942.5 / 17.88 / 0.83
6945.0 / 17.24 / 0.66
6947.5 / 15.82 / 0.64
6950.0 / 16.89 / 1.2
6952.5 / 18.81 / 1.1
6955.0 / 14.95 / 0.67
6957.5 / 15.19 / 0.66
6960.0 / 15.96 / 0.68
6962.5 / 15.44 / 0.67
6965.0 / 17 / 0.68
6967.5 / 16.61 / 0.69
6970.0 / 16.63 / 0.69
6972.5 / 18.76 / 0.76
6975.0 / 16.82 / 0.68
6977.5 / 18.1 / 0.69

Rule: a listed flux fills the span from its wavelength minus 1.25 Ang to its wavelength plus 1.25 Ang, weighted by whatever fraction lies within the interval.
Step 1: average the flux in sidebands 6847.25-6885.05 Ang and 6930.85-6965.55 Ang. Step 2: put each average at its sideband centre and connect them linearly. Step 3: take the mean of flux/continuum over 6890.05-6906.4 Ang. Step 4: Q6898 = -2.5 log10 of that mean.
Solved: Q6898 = 0.09 mag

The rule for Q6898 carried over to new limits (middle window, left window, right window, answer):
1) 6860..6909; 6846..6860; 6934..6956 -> 0.08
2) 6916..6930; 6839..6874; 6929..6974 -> 0.12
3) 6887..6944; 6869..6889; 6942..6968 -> 0.05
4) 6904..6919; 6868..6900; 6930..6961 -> 0.03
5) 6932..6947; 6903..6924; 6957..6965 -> -0.09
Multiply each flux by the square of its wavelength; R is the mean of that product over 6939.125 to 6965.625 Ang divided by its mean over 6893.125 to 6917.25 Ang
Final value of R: 1.3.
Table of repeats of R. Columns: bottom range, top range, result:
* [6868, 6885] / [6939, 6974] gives 1.52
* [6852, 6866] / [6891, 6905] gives 1.21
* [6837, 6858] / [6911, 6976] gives 1.50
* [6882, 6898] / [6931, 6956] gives 1.42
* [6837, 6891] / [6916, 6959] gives 1.42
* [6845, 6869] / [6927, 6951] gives 1.53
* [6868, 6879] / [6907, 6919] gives 1.24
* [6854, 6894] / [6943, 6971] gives 1.57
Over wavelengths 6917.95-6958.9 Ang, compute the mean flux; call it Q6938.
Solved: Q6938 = 14.9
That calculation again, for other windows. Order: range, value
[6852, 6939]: 11.9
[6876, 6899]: 11.4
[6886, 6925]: 12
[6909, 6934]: 13.3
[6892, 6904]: 11.7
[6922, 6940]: 14.1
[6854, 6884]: 10.7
